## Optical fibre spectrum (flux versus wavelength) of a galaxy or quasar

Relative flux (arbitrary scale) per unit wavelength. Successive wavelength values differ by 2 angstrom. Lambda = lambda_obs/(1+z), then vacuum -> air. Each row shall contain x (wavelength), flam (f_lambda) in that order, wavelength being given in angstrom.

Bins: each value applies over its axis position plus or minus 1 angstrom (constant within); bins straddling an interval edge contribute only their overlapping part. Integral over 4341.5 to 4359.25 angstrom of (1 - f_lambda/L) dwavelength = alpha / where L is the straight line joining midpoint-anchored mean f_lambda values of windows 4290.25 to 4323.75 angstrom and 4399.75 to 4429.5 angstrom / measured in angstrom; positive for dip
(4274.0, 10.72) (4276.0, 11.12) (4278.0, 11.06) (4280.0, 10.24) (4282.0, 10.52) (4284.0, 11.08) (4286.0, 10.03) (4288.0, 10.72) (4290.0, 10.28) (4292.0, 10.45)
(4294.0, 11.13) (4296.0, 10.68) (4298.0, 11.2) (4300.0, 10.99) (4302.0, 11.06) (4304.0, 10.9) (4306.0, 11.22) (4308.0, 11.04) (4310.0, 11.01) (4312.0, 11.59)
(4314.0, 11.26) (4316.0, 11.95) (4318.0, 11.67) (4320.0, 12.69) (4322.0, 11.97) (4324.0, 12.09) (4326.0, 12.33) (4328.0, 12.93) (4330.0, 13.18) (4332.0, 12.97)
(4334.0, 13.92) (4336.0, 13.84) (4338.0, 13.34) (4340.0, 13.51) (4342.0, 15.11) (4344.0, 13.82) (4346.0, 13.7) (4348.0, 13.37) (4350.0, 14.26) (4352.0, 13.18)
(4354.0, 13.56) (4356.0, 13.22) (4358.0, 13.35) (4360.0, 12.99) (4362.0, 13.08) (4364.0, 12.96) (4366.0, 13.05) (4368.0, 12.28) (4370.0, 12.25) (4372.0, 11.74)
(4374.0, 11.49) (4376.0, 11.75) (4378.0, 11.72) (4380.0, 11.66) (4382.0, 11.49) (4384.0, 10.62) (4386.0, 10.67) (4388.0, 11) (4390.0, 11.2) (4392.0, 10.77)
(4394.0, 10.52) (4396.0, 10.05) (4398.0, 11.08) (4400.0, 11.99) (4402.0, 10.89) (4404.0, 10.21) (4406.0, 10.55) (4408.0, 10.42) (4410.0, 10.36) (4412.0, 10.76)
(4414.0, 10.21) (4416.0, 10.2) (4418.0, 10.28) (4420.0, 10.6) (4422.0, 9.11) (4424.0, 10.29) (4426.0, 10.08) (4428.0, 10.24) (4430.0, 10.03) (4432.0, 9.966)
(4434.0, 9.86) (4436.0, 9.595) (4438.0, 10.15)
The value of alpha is -4.5 angstrom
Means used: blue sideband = 11.3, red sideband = 10.4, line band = 13.7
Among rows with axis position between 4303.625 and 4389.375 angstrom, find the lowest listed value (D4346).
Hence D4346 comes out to 10.62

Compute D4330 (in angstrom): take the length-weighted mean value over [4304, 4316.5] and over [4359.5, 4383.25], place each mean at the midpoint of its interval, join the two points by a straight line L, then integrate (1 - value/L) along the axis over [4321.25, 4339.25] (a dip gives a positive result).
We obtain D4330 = -2.17 angstrom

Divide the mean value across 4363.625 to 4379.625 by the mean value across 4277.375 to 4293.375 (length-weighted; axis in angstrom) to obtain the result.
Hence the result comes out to 1.15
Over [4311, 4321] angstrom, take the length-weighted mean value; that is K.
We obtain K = 11.8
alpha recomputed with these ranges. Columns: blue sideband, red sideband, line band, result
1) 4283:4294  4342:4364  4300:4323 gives 0.3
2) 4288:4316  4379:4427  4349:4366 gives -4.0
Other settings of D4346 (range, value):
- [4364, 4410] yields 10.05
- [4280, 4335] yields 10.03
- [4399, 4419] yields 10.2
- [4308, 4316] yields 11.01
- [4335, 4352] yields 13.18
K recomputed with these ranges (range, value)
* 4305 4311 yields 11.1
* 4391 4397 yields 10.4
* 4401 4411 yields 10.5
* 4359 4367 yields 13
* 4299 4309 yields 11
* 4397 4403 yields 11.3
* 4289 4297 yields 10.6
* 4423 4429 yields 10.2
